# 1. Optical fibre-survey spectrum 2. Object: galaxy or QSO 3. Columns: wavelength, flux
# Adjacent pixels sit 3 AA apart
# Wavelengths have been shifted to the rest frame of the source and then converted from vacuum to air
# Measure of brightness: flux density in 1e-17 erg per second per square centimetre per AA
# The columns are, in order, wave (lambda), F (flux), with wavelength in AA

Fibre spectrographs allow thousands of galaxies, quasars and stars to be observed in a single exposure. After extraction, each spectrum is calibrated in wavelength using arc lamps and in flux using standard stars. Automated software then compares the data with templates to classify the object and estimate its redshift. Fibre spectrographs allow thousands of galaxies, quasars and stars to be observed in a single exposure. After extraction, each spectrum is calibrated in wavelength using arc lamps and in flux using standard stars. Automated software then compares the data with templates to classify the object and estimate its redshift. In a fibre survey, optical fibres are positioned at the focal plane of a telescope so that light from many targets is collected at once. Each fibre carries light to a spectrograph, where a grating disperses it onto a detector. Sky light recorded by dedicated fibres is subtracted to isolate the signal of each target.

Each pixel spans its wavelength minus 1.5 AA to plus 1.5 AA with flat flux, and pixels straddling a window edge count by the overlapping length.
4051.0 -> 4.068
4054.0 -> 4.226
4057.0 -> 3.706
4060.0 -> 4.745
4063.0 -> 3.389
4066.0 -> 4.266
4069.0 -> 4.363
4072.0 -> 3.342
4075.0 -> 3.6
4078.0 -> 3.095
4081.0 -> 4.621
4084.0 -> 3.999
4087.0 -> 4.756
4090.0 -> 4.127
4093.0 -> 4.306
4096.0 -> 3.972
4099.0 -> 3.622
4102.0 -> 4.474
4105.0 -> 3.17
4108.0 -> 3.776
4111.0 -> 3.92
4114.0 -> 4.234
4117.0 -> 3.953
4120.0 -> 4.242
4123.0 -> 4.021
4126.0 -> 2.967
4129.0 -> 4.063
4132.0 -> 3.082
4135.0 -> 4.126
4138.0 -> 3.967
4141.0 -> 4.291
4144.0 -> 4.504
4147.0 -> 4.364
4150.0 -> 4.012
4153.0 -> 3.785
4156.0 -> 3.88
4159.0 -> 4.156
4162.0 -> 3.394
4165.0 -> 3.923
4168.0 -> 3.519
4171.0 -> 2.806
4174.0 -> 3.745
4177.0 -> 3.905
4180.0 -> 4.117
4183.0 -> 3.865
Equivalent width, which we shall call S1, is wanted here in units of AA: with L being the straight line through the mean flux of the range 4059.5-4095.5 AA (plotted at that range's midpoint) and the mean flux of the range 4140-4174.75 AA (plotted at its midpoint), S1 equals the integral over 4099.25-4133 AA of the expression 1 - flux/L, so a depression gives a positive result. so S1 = 1.2 AA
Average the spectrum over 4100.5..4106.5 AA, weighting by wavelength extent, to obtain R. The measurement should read 3.82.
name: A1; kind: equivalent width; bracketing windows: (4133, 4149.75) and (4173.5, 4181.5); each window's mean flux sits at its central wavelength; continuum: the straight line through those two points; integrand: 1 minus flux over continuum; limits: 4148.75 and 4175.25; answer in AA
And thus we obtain 2.4 AA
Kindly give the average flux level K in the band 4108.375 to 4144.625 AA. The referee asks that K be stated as 3.93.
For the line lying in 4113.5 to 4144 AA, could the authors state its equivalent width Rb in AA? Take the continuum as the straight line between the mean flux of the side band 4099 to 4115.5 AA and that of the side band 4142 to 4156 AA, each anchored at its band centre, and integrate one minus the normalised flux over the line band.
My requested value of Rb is 0.79 AA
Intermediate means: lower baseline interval 3.89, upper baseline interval 4.14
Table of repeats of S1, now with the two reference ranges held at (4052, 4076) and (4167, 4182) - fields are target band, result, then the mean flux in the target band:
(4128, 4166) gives -2.6 AA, 3.96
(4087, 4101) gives -0.8 AA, 4.1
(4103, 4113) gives 0.4 AA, 3.7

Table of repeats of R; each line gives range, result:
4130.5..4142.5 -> 3.87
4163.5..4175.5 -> 3.5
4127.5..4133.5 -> 3.57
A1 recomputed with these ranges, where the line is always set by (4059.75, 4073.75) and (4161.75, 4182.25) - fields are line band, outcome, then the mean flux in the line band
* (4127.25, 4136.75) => 0.1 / 3.74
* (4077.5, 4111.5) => -1.3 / 4.01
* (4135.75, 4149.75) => -1.9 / 4.25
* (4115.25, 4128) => -0.1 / 3.81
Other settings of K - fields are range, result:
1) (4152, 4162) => 3.87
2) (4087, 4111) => 3.97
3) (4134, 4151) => 4.22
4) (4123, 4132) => 3.53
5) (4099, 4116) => 3.89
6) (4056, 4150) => 3.97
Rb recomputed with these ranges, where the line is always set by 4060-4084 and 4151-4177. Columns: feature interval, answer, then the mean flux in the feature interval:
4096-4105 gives -0.2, 3.89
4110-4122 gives -1.0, 4.09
